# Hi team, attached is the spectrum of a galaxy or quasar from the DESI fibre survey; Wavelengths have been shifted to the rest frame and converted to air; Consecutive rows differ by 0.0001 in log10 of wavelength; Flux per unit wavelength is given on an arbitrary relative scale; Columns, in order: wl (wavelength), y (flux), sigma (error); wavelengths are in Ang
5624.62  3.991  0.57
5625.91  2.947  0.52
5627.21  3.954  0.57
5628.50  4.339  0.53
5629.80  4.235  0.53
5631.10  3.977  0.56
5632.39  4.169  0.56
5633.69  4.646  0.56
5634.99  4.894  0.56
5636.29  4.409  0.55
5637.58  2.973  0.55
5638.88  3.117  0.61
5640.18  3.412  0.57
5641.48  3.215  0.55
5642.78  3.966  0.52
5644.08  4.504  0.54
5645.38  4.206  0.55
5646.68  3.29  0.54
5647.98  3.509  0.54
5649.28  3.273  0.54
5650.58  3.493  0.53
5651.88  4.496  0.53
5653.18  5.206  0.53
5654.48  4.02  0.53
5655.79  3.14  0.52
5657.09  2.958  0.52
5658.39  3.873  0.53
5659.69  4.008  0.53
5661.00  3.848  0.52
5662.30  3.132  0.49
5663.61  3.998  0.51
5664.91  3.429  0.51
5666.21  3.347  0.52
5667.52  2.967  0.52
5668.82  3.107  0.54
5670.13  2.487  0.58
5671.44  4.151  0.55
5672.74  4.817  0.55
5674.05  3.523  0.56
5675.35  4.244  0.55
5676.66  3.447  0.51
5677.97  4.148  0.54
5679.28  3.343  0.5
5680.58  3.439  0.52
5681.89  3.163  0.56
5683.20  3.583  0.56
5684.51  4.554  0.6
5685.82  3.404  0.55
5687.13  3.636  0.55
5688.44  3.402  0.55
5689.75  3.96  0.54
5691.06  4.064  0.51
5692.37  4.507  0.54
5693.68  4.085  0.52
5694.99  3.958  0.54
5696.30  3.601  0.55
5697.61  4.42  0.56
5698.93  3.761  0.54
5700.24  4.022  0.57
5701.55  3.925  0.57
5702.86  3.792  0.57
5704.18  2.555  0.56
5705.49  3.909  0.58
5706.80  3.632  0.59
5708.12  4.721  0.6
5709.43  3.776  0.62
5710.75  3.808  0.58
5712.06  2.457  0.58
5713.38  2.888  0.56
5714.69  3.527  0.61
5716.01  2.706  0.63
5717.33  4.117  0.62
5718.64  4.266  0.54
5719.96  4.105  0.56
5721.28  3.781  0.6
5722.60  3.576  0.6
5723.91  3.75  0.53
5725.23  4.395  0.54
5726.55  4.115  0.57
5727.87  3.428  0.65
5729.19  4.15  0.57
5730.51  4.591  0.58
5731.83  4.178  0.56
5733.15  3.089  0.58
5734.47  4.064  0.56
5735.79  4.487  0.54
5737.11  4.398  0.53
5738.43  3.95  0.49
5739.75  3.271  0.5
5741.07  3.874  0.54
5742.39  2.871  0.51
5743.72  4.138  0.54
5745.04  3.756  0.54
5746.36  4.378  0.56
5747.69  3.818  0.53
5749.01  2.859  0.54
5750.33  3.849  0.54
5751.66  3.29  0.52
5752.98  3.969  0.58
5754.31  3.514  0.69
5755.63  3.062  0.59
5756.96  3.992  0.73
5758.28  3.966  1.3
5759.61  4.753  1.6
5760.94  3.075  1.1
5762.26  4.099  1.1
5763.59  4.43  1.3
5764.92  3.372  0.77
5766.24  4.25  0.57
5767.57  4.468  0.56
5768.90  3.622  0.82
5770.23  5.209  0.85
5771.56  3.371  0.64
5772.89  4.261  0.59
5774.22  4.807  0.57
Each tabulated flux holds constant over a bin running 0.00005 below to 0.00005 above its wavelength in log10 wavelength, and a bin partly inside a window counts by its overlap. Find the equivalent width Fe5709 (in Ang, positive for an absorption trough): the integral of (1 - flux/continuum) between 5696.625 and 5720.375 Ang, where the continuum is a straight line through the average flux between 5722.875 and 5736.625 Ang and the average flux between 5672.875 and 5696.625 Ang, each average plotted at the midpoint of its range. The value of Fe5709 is 1.4 Ang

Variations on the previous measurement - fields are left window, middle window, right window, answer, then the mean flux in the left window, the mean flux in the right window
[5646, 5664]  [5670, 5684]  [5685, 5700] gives 0.40 Ang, 3.73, 3.9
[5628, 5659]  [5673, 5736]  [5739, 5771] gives 0.97 Ang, 3.89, 3.83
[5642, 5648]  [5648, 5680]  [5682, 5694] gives 1.78 Ang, 3.92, 3.87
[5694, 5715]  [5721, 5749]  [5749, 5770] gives -0.84 Ang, 3.68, 3.84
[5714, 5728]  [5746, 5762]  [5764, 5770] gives 1.08 Ang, 3.81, 4.04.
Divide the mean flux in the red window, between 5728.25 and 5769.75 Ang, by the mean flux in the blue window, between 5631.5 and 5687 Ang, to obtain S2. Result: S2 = 1.0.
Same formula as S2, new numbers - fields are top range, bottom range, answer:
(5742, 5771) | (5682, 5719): 1.03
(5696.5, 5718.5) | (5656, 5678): 1.01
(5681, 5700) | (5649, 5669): 1.05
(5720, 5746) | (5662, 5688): 1.08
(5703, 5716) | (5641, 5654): 0.88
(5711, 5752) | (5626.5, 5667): 0.98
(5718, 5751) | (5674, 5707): 1.03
